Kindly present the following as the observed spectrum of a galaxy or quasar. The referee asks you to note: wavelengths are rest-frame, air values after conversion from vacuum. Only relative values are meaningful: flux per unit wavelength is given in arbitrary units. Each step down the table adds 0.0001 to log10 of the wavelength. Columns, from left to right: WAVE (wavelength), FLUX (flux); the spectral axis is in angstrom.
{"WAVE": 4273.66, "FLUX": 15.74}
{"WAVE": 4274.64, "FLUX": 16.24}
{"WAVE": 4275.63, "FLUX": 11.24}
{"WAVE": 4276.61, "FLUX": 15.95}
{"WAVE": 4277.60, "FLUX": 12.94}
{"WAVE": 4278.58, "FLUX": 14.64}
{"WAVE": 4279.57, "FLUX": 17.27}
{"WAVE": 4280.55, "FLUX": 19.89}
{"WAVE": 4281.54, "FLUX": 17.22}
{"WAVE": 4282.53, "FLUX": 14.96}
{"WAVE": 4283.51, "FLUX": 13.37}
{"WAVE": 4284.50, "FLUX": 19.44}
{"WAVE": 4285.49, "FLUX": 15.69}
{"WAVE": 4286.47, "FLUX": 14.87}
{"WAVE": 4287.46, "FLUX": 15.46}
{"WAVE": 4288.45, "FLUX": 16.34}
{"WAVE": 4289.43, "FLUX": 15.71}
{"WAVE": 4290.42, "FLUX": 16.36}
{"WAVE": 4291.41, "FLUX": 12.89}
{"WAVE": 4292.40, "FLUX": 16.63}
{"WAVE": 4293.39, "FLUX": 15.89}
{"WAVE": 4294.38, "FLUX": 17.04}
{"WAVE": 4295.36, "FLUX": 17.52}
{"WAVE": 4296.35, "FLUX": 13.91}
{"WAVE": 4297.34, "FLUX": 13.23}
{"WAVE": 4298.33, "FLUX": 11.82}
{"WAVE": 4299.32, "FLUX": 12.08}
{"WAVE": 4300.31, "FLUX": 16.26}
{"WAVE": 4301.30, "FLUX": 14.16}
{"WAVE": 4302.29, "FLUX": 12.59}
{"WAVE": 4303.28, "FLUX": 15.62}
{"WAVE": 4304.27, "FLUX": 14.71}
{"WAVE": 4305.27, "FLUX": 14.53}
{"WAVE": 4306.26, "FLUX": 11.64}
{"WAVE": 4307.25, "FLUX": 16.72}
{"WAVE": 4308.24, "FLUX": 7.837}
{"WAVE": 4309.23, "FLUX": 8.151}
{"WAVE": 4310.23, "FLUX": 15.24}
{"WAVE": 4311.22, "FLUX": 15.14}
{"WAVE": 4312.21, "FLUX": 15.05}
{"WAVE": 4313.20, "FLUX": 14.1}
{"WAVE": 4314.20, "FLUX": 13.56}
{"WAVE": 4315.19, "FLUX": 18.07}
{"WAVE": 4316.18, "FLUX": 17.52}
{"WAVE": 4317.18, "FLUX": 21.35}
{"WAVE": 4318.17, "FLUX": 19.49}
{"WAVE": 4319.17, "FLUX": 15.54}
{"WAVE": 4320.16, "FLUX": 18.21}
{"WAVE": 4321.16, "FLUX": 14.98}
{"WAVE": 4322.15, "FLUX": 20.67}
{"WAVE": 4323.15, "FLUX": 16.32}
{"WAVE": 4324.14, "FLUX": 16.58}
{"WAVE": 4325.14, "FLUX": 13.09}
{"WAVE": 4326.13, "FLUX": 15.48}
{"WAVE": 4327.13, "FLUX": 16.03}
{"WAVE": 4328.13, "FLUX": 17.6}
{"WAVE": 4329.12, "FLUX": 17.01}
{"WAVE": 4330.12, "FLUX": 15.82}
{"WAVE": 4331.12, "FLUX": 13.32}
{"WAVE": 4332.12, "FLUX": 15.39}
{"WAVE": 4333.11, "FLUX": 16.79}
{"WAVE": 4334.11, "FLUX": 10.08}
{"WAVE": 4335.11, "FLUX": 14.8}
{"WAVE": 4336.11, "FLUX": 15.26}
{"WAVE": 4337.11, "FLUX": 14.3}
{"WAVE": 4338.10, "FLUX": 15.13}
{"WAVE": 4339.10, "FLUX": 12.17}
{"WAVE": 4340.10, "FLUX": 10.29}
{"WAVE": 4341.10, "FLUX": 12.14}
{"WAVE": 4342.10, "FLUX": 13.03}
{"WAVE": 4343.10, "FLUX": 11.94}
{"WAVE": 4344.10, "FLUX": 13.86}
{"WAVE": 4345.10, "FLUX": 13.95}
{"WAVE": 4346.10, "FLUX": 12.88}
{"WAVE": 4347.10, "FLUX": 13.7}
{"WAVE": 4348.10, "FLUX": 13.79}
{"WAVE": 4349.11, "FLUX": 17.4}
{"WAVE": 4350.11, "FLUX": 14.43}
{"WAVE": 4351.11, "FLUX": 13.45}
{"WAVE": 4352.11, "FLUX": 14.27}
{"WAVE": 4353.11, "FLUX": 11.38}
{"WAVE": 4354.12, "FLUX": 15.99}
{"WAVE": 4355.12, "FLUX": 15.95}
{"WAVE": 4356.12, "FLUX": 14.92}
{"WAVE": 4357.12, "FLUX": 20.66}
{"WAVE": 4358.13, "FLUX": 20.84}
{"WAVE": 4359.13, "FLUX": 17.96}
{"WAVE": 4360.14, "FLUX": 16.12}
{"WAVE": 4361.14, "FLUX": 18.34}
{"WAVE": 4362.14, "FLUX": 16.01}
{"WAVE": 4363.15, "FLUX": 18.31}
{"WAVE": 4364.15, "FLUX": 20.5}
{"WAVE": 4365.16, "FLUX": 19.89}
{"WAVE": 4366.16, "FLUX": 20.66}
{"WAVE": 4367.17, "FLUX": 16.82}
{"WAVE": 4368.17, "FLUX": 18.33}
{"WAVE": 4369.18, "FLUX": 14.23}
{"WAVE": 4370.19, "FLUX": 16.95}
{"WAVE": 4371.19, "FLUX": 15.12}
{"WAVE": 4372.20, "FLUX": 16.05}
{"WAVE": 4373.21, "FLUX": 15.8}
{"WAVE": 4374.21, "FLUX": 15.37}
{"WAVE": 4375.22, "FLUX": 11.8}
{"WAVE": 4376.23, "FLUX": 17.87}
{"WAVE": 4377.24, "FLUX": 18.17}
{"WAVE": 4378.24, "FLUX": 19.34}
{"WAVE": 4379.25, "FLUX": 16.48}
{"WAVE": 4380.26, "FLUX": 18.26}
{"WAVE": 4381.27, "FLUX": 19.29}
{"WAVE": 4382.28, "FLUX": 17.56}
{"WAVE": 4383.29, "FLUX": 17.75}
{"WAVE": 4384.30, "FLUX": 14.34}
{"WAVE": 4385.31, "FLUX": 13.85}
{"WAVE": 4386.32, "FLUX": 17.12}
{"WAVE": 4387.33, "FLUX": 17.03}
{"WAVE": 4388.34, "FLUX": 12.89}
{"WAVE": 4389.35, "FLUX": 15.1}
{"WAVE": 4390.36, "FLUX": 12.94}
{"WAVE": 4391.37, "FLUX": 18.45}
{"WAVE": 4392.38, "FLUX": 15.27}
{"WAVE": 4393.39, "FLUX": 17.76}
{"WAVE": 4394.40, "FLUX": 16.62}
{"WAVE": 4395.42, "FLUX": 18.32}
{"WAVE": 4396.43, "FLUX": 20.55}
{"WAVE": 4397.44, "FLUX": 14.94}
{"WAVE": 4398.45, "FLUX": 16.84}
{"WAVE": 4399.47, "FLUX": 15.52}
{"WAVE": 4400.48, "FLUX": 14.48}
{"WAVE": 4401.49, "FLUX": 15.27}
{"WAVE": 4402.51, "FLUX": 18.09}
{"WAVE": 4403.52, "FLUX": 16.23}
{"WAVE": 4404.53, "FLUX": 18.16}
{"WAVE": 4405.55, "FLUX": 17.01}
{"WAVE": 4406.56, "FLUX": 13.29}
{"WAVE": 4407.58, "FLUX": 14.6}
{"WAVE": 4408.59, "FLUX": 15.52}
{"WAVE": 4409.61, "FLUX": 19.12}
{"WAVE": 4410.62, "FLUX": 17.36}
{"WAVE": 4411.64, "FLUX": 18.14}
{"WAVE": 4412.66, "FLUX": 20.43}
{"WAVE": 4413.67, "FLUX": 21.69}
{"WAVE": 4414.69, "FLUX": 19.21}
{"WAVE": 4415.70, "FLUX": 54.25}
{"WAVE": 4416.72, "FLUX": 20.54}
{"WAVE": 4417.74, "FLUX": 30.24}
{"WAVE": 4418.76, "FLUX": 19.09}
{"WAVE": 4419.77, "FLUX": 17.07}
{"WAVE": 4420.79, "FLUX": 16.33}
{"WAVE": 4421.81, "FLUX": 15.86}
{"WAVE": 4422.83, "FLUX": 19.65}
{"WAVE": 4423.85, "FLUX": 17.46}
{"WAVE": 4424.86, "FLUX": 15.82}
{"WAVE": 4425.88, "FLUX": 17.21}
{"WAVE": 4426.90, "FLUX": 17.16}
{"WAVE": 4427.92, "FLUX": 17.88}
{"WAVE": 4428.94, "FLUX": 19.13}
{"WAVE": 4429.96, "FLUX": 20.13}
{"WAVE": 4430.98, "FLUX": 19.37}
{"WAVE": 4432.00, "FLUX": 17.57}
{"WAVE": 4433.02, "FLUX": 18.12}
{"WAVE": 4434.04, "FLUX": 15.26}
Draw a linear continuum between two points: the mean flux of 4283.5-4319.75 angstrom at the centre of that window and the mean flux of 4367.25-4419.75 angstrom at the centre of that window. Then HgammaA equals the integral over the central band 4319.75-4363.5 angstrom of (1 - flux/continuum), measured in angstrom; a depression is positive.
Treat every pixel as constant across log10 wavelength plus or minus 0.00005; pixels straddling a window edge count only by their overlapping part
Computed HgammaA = 2.7 angstrom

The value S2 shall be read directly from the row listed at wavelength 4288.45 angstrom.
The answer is 16.34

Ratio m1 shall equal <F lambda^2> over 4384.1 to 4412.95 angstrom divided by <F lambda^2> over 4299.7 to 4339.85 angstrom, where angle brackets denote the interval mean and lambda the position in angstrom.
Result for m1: 1.1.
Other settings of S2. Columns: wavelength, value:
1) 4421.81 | 15.86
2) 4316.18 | 17.52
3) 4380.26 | 18.26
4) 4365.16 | 19.89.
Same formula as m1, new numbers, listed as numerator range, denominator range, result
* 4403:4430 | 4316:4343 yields 1.32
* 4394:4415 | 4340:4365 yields 1.14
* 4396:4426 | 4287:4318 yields 1.35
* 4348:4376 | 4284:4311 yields 1.17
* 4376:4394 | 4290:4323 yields 1.14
